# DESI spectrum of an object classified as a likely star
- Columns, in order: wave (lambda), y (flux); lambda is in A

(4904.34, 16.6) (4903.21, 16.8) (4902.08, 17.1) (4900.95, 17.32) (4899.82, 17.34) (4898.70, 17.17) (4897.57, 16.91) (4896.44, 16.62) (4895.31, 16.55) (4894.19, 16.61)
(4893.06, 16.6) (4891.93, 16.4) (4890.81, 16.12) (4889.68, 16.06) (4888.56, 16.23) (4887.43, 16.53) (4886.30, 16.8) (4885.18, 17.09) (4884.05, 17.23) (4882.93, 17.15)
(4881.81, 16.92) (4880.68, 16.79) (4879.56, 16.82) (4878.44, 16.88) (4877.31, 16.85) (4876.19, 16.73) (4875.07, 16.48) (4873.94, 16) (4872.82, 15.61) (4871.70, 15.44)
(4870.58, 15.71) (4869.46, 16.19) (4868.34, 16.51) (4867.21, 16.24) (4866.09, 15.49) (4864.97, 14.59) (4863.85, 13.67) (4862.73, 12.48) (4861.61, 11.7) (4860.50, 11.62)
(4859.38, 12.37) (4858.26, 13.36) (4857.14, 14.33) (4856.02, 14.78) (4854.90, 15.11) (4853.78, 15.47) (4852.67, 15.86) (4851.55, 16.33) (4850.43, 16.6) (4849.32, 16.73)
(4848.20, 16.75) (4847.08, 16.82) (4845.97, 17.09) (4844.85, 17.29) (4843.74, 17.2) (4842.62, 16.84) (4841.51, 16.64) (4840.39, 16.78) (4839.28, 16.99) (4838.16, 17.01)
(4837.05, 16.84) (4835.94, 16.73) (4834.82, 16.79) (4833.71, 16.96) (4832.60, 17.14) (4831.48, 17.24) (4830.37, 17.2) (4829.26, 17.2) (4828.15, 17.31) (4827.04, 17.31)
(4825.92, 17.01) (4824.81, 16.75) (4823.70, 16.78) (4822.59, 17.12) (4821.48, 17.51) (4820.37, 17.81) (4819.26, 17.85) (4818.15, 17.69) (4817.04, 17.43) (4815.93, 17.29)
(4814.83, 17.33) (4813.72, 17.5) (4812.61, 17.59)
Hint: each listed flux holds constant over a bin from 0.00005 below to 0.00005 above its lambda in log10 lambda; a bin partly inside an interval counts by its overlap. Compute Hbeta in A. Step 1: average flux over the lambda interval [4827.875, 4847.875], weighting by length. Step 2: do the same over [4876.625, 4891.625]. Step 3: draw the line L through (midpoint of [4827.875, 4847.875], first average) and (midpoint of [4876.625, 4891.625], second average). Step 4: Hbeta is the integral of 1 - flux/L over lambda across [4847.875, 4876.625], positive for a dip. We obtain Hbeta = 3.1 A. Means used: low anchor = 17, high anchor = 16.7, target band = 15.1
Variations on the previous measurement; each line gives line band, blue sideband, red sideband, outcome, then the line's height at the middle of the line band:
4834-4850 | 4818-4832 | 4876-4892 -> 0.2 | 17.1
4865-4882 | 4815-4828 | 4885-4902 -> 0.6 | 16.9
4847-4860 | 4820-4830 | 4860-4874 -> 0.2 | 15.5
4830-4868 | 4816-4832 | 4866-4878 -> 2.2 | 16.7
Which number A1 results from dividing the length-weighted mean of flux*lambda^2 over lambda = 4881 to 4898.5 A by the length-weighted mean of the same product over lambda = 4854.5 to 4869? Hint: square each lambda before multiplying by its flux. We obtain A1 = 1.20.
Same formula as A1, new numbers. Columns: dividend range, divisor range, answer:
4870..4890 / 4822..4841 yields 0.99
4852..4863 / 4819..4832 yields 0.81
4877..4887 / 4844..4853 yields 1.03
